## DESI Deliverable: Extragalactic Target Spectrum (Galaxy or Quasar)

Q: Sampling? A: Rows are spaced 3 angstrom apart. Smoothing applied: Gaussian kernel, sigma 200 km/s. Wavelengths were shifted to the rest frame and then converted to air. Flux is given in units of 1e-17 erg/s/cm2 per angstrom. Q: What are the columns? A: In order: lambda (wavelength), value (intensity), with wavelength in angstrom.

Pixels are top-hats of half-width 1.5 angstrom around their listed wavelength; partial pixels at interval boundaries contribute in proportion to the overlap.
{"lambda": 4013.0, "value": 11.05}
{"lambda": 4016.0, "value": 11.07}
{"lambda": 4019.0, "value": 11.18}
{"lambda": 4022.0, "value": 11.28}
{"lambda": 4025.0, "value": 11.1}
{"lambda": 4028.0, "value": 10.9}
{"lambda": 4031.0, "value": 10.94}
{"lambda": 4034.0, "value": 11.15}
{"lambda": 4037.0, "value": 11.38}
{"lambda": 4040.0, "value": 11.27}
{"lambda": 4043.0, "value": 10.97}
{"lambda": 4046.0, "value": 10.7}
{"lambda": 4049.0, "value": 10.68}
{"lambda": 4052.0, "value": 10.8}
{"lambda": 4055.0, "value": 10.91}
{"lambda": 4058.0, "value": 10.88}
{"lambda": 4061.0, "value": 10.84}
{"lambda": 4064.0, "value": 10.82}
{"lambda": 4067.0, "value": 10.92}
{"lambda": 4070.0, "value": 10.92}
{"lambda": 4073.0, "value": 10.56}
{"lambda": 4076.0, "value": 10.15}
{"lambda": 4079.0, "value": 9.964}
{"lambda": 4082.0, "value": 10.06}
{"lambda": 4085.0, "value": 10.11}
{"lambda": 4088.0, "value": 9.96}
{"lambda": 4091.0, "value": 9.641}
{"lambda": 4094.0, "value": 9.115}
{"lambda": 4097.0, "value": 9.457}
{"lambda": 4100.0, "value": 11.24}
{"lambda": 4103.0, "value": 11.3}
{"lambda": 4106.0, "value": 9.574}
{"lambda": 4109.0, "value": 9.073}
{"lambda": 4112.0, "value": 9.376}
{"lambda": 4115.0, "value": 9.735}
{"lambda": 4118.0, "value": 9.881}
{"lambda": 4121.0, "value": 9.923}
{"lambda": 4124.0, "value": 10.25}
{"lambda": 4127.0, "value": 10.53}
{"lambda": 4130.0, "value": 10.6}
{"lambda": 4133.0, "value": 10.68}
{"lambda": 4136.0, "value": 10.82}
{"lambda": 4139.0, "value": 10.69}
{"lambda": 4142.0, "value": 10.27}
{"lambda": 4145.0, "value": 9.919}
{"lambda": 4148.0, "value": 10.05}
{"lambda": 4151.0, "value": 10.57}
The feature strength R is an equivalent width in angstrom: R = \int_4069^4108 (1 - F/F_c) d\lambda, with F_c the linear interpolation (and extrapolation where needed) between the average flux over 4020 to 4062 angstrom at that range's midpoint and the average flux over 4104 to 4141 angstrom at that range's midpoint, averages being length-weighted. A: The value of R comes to 1.3 angstrom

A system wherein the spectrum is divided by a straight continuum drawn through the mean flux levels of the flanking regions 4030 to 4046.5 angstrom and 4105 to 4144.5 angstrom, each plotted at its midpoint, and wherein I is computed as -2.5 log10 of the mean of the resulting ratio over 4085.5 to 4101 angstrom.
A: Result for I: 0.066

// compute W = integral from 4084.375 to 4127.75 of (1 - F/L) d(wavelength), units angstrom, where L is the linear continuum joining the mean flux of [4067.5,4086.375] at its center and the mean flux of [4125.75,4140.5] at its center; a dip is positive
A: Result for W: 2.36 angstrom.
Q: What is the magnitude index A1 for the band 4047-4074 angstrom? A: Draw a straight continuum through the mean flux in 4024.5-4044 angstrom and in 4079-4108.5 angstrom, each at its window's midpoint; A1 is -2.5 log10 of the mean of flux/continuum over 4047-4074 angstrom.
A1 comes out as -0.02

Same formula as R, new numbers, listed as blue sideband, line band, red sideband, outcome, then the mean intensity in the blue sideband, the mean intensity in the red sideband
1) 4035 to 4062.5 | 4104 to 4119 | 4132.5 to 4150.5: 1.42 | 10.9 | 10.4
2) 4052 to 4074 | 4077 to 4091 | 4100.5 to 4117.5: 0.57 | 10.8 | 9.9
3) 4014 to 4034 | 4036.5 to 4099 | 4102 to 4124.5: 0.05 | 11.1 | 9.84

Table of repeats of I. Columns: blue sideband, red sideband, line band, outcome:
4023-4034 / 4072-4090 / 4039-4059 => -0.02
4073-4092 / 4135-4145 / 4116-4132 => 0.01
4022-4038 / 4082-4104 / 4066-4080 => -0.01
